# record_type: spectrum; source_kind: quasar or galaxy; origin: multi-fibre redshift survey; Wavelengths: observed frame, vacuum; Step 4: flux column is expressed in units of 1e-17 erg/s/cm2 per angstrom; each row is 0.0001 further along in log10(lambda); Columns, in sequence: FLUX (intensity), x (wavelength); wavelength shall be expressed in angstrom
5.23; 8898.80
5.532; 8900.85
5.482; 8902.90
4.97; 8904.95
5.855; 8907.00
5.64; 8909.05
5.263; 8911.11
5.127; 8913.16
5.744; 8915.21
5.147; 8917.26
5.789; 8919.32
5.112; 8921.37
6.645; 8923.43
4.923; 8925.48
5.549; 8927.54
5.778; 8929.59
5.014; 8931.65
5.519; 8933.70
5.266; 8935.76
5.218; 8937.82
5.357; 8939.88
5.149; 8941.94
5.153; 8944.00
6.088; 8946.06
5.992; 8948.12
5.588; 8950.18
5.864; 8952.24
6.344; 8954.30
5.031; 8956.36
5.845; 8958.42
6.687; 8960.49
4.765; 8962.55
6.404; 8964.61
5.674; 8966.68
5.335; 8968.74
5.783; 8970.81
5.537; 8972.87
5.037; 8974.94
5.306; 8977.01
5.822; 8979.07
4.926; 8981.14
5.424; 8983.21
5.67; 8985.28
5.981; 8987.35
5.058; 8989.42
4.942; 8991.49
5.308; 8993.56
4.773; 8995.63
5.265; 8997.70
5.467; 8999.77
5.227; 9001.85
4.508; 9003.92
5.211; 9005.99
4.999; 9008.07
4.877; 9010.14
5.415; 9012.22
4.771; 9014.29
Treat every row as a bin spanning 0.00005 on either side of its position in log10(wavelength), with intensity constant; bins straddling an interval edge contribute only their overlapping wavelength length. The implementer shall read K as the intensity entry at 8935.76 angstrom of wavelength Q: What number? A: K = 5.266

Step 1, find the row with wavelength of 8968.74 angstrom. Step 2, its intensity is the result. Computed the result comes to 5.335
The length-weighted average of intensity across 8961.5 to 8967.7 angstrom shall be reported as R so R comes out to 5.62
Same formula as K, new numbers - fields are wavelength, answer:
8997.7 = 5.265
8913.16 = 5.127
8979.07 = 5.822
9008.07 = 4.999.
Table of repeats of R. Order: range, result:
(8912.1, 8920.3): 5.45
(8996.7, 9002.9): 5.32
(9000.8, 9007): 4.98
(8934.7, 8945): 5.23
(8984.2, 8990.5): 5.56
